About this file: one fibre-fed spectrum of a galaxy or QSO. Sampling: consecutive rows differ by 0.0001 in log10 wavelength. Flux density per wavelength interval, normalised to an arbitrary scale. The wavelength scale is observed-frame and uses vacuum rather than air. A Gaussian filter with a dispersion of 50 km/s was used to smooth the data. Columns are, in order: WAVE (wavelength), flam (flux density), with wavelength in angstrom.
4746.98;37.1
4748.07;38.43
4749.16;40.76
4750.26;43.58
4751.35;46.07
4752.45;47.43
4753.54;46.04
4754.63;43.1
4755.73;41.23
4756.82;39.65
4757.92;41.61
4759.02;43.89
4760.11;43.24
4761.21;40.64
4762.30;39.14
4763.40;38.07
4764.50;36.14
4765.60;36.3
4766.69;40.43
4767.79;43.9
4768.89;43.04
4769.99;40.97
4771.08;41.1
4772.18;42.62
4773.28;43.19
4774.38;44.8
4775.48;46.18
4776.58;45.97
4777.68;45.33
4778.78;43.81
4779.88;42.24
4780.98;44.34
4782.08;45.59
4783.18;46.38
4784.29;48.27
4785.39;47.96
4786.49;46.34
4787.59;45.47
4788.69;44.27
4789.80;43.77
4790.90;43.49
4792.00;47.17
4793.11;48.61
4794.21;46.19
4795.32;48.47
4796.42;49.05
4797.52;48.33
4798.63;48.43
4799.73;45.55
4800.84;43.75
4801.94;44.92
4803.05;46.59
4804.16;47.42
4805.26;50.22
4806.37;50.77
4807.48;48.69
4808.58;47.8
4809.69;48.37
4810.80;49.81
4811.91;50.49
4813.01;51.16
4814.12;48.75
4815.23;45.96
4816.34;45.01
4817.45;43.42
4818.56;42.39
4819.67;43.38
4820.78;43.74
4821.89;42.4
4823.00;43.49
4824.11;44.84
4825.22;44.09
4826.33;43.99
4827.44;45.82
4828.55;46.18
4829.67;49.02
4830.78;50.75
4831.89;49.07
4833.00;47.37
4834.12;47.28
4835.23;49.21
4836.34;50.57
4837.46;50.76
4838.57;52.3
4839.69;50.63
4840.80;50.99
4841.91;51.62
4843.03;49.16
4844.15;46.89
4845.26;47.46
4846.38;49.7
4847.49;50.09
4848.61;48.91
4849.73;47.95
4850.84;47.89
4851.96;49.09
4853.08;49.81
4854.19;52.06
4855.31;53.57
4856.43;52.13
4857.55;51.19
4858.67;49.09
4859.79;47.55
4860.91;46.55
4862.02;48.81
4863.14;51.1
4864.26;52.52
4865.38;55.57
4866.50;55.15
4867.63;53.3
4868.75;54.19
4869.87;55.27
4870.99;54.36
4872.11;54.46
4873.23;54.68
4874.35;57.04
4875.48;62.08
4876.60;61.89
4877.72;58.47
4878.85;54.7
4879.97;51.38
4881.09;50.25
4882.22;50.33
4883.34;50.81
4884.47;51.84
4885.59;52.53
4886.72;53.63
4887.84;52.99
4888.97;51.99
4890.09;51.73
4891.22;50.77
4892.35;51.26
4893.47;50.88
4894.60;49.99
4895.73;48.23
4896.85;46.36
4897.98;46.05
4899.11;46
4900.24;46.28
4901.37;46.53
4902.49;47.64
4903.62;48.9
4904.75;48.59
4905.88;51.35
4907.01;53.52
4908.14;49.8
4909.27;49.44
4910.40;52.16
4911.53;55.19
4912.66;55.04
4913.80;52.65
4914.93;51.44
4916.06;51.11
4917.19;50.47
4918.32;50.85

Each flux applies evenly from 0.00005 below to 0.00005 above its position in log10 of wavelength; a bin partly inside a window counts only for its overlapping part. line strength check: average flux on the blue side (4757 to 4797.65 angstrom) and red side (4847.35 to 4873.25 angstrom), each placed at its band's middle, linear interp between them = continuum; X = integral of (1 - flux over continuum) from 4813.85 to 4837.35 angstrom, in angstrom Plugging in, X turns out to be 1.1 angstrom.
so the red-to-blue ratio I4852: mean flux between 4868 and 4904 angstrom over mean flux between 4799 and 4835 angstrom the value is 1.1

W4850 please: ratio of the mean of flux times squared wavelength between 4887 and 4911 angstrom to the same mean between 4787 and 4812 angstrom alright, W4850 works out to 1.09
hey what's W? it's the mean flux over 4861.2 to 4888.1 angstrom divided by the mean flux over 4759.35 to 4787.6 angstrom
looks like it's 1.25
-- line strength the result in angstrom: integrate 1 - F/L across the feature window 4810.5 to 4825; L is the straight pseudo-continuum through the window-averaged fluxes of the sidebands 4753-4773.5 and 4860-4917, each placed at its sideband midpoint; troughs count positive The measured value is 0.1 angstrom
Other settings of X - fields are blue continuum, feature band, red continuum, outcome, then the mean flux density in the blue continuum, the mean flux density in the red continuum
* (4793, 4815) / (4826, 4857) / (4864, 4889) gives 1.23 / 48.1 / 54.4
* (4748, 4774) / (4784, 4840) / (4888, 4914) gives -2.89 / 41.8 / 50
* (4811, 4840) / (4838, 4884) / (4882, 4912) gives -3.21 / 47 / 50.2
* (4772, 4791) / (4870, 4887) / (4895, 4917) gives -2.03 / 45.1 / 49.8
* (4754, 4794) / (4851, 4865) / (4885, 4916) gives -0.66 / 43.3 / 50.4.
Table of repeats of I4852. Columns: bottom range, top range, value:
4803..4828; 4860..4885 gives 1.16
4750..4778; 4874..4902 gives 1.22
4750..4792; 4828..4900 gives 1.18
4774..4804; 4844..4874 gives 1.11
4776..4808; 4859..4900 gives 1.13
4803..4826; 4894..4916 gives 1.07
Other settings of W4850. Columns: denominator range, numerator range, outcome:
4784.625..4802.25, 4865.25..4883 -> 1.23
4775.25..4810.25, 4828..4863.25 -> 1.09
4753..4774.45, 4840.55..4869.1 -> 1.27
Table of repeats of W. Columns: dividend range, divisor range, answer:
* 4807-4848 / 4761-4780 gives 1.14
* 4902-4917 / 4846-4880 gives 0.97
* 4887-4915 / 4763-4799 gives 1.13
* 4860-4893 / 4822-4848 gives 1.11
